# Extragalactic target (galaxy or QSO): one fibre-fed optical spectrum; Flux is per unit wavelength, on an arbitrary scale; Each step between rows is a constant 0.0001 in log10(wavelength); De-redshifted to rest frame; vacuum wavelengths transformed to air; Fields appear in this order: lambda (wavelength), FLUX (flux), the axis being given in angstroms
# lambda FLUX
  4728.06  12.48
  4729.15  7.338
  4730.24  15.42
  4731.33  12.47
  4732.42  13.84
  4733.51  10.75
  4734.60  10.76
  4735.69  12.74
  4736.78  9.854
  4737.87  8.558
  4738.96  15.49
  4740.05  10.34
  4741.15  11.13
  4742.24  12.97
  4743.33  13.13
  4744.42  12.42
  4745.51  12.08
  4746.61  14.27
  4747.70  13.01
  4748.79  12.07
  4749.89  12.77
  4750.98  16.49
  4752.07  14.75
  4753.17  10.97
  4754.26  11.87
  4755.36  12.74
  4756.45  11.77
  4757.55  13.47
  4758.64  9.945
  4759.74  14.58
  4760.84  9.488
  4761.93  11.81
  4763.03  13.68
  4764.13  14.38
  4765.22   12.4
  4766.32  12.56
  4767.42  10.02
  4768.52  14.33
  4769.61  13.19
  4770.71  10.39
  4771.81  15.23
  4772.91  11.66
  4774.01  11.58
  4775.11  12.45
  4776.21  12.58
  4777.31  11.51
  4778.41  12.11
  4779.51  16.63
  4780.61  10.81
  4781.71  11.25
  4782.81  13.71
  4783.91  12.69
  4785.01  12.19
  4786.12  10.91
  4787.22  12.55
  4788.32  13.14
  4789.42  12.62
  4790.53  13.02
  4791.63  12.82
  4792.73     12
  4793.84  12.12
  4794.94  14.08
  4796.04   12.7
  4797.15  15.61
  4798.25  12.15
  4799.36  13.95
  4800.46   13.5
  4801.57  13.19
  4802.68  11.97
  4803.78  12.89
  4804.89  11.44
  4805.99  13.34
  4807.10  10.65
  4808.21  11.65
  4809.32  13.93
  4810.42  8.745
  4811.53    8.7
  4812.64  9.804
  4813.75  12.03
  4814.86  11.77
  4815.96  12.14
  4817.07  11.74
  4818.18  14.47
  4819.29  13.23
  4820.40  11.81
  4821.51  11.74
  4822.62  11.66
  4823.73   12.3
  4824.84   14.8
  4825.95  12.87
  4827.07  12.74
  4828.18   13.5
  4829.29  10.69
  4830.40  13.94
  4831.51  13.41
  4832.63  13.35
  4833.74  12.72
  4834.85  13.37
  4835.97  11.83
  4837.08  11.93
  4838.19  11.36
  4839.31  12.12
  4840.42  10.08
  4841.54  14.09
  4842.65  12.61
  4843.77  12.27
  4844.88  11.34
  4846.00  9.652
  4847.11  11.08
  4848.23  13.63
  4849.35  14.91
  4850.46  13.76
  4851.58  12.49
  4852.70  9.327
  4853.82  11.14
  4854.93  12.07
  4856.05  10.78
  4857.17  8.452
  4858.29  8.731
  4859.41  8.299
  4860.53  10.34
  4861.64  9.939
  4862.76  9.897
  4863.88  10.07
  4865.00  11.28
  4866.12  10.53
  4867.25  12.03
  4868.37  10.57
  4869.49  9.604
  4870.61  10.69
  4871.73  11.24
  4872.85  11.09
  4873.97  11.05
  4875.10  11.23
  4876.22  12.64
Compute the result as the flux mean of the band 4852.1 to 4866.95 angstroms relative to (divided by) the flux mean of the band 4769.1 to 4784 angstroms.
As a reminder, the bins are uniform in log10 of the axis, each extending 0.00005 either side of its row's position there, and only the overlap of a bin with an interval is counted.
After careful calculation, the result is 0.81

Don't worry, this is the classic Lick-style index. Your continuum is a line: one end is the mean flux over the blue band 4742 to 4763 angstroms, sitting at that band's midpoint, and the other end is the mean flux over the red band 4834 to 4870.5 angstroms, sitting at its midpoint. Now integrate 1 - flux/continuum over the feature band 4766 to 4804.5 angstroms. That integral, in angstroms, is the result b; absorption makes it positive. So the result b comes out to -1.5 angstroms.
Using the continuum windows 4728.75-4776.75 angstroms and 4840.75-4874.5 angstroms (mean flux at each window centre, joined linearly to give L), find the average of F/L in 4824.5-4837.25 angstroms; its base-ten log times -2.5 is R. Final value -0.13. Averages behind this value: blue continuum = 12.4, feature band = 12.9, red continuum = 11.1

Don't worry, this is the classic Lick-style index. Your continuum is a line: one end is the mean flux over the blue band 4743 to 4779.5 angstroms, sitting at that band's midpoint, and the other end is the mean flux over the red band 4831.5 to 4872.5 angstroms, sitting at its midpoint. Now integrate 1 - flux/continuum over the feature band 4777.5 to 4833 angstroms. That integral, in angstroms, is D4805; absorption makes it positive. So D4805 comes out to -2.2 angstroms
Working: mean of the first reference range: 12.7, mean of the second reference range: 11.3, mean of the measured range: 12.5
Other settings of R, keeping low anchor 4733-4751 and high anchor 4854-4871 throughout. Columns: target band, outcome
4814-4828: -0.16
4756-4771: -0.05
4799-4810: -0.13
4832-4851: -0.17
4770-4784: -0.08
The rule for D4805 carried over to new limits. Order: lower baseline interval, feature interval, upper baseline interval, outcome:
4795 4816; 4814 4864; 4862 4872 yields -2.4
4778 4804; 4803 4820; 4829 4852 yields 1.2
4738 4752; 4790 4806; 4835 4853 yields -0.6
